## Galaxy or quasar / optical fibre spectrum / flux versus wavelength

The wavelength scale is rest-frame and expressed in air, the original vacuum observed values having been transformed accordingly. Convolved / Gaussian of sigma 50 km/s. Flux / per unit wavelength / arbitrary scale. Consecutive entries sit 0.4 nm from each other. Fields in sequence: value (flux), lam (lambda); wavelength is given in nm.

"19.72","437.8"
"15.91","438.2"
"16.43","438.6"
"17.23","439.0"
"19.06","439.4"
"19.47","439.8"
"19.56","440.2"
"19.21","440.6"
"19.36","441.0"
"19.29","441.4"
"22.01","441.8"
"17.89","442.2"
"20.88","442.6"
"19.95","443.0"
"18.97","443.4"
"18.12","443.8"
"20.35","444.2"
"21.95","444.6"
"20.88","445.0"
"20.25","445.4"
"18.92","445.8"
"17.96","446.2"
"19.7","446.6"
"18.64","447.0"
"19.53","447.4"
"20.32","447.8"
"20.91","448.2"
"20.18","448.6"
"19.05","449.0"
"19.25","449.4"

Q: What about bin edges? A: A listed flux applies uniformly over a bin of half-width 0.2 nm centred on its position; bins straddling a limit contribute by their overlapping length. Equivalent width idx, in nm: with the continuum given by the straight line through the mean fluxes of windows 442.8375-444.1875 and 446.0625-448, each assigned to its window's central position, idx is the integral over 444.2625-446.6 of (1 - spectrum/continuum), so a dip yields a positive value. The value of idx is -0.09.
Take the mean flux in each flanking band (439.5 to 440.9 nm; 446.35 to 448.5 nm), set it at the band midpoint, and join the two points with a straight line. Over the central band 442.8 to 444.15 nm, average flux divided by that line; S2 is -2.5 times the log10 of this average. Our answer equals 0.02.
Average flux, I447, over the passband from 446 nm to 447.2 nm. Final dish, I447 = 18.8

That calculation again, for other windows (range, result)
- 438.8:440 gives 18.6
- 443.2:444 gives 18.5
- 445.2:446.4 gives 19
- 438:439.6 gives 17.2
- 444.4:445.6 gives 21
